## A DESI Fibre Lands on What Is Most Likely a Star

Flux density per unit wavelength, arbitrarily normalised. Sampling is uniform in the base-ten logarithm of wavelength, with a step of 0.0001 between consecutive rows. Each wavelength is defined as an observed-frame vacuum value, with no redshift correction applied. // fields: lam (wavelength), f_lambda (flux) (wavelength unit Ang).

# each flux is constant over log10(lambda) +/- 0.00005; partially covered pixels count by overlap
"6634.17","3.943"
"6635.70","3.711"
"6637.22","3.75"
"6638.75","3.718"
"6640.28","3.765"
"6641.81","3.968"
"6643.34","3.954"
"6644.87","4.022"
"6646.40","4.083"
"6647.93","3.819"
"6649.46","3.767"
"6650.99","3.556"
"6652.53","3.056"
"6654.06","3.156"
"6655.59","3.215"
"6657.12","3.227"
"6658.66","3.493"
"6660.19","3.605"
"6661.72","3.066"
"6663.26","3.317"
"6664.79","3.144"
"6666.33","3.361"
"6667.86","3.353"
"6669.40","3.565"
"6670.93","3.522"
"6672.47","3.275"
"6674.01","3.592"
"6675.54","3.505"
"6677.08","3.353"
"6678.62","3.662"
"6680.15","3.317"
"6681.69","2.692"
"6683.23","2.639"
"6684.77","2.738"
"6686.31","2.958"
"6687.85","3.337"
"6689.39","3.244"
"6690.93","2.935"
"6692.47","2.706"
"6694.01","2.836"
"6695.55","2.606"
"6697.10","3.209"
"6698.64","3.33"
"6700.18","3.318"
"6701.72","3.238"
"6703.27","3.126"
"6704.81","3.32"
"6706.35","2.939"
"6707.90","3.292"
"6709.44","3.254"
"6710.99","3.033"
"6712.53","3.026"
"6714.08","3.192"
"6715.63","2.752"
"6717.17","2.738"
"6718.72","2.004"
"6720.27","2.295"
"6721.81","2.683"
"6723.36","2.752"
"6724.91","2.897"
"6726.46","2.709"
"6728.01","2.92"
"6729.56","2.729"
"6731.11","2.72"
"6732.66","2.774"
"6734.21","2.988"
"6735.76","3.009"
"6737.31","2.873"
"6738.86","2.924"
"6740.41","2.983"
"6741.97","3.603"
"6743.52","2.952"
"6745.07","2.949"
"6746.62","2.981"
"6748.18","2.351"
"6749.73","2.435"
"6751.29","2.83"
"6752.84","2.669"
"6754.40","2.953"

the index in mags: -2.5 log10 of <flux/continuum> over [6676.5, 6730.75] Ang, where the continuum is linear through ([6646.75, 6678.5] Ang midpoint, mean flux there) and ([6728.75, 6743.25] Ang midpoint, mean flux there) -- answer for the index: 0.07 mag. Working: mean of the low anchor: 3.41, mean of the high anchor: 2.96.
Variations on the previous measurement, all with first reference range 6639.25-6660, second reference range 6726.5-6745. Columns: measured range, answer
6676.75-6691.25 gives 0.09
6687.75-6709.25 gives 0.05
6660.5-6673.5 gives 0.05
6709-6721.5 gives 0.12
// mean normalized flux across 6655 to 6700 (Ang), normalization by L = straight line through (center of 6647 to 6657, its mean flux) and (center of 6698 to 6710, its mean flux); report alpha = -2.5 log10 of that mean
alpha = 0.04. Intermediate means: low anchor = 3.43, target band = 3.2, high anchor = 3.23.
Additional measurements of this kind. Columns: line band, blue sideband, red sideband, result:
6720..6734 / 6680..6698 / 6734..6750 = 0.069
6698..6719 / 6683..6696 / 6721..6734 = -0.080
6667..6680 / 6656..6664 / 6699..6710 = -0.056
